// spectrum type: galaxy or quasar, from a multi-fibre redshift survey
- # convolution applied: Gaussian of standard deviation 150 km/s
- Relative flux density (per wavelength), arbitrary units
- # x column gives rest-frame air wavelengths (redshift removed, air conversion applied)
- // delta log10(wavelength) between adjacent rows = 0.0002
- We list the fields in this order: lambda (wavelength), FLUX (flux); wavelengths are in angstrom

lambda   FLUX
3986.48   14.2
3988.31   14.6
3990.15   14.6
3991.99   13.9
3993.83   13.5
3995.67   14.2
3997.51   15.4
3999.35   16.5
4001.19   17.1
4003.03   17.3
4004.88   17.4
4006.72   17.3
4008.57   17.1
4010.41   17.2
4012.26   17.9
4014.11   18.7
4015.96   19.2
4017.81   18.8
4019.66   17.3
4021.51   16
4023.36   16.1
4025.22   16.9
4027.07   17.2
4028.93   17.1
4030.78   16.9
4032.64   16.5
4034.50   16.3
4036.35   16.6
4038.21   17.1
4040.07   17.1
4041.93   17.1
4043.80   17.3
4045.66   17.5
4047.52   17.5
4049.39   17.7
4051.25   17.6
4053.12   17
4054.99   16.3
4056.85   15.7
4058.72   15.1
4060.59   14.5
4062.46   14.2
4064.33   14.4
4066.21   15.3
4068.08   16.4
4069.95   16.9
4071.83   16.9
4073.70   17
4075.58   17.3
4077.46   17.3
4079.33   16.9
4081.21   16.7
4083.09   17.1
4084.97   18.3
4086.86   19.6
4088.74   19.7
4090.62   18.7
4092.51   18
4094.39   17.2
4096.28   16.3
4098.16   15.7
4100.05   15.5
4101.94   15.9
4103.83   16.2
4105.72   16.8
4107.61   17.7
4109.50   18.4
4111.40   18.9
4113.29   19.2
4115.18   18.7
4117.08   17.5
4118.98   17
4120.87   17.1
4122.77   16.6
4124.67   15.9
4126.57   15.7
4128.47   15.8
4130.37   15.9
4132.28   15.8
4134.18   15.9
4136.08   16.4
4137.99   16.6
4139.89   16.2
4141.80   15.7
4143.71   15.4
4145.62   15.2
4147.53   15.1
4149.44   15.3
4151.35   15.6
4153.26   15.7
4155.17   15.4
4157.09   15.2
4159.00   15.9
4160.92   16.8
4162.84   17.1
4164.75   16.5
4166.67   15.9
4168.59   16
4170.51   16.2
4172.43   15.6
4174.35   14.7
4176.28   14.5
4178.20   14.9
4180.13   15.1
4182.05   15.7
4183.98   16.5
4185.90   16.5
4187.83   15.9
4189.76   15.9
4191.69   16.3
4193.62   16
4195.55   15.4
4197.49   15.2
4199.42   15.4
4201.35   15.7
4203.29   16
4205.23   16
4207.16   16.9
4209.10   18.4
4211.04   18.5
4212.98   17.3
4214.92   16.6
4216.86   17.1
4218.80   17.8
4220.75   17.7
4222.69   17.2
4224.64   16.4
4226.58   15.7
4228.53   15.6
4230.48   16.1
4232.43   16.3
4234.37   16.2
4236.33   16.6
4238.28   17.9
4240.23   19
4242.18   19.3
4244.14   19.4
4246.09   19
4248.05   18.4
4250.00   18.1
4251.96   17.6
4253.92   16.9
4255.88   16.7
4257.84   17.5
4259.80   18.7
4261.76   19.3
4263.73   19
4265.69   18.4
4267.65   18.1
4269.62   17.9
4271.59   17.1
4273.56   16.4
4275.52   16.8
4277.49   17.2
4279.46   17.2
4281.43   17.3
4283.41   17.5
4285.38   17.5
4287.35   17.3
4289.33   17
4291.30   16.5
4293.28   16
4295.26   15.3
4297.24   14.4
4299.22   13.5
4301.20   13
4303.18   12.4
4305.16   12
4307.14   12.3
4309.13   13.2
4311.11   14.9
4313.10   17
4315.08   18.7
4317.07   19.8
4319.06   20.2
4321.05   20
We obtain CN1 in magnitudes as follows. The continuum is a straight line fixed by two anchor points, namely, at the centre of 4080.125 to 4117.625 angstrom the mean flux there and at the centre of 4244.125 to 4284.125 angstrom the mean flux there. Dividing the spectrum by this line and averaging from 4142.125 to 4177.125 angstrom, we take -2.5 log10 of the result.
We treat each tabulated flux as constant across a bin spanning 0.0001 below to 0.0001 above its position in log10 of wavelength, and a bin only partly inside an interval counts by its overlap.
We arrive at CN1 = 0.13 mag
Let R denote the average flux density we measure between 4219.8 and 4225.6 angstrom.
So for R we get 17.1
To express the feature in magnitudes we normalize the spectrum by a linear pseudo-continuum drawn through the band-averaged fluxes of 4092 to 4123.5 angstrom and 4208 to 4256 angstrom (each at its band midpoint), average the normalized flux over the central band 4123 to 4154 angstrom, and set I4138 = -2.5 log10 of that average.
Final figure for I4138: 0.10 mag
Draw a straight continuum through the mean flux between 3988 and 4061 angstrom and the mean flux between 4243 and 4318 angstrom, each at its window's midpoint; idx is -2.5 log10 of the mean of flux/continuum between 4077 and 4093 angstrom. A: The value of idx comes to -0.09 mag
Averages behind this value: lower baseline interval 16.7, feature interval 18.1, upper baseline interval 16.7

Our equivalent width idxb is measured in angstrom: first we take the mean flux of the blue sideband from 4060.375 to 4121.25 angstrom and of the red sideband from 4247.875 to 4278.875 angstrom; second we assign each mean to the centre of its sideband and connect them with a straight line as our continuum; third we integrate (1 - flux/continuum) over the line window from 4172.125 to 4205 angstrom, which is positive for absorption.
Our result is 3.5 angstrom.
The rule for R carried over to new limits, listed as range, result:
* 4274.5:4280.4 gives 17.1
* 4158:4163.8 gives 16.6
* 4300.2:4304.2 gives 12.7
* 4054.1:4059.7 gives 15.7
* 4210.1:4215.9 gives 17.5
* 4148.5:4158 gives 15.4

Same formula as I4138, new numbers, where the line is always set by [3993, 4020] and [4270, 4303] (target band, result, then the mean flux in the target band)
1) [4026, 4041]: 0.00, 16.9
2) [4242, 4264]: -0.12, 18.3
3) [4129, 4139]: 0.03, 16.1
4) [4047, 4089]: 0.01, 16.7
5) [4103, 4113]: -0.06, 17.7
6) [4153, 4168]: 0.03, 16.1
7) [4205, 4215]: -0.07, 17.4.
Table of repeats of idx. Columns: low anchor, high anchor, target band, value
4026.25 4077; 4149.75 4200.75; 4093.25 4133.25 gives -0.05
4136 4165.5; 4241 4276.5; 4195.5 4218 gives 0.03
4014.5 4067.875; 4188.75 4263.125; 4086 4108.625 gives -0.03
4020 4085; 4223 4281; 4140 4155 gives 0.11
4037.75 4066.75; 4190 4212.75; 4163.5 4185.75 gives 0.05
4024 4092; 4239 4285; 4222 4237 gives 0.10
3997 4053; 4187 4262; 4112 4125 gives -0.03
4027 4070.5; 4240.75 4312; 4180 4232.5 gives 0.01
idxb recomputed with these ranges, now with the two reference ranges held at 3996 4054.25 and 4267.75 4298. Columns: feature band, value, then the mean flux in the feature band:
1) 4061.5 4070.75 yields 0.9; 15.4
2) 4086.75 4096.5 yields -0.7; 18.3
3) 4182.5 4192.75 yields 0.5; 16.2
